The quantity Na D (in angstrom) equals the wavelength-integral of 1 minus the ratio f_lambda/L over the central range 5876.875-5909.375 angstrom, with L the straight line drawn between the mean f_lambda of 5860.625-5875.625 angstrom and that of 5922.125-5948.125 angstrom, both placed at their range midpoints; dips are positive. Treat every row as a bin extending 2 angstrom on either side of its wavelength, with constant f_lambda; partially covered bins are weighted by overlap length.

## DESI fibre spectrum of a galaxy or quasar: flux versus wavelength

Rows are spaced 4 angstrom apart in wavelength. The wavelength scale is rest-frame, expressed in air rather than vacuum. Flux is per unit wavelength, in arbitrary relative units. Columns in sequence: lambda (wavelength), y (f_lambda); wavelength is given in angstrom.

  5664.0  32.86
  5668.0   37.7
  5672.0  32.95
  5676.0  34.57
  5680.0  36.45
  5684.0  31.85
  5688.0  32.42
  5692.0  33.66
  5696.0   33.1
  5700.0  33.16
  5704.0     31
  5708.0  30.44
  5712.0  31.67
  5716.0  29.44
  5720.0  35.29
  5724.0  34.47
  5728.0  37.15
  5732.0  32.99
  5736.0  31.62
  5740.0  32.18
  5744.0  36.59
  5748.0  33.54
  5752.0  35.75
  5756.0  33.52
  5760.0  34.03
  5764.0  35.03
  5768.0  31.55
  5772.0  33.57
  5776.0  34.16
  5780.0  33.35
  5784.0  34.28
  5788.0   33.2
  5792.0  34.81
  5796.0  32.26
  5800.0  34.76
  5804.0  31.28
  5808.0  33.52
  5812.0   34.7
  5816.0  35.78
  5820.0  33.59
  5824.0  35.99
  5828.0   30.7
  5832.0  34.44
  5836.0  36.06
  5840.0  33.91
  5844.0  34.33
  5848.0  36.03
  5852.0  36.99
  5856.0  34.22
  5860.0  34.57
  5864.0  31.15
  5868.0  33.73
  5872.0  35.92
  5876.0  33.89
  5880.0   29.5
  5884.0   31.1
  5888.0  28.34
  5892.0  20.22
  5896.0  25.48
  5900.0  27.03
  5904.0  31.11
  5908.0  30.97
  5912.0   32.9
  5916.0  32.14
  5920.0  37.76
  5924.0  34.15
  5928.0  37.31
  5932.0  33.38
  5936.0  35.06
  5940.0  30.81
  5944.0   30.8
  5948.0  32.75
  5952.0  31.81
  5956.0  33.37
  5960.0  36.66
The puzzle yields 5.3 angstrom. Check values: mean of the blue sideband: 33.7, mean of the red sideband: 33.5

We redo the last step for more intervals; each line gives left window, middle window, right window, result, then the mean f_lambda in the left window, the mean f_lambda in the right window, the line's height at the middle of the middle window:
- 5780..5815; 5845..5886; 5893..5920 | -2.92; 33.6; 30.2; 31.5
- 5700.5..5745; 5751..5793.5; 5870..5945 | -1.77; 32.9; 31.5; 32.5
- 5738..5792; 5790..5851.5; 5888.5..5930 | -2.81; 33.9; 30.8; 32.7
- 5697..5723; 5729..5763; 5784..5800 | -1.22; 32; 33.7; 32.7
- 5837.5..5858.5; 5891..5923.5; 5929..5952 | 3.23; 35.1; 32.7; 33.6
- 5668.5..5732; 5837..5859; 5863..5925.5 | -2.53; 33.3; 30.9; 31.5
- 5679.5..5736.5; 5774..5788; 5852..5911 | -0.79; 32.9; 30.8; 32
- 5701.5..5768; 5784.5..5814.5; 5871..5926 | -1.20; 33.4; 30.7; 32.3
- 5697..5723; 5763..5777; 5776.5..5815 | -0.12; 32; 33.7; 33.2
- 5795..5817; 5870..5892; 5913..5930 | 2.51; 33.7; 35.2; 34.7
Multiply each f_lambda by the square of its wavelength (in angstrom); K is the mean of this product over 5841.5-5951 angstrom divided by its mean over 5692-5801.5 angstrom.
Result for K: 1.02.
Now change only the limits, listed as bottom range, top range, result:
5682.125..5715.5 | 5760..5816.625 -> 1.08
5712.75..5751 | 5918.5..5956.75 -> 1.07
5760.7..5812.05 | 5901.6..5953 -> 1.04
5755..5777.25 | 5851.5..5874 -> 1.05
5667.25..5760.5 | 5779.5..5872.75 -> 1.06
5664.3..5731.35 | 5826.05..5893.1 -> 1.04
